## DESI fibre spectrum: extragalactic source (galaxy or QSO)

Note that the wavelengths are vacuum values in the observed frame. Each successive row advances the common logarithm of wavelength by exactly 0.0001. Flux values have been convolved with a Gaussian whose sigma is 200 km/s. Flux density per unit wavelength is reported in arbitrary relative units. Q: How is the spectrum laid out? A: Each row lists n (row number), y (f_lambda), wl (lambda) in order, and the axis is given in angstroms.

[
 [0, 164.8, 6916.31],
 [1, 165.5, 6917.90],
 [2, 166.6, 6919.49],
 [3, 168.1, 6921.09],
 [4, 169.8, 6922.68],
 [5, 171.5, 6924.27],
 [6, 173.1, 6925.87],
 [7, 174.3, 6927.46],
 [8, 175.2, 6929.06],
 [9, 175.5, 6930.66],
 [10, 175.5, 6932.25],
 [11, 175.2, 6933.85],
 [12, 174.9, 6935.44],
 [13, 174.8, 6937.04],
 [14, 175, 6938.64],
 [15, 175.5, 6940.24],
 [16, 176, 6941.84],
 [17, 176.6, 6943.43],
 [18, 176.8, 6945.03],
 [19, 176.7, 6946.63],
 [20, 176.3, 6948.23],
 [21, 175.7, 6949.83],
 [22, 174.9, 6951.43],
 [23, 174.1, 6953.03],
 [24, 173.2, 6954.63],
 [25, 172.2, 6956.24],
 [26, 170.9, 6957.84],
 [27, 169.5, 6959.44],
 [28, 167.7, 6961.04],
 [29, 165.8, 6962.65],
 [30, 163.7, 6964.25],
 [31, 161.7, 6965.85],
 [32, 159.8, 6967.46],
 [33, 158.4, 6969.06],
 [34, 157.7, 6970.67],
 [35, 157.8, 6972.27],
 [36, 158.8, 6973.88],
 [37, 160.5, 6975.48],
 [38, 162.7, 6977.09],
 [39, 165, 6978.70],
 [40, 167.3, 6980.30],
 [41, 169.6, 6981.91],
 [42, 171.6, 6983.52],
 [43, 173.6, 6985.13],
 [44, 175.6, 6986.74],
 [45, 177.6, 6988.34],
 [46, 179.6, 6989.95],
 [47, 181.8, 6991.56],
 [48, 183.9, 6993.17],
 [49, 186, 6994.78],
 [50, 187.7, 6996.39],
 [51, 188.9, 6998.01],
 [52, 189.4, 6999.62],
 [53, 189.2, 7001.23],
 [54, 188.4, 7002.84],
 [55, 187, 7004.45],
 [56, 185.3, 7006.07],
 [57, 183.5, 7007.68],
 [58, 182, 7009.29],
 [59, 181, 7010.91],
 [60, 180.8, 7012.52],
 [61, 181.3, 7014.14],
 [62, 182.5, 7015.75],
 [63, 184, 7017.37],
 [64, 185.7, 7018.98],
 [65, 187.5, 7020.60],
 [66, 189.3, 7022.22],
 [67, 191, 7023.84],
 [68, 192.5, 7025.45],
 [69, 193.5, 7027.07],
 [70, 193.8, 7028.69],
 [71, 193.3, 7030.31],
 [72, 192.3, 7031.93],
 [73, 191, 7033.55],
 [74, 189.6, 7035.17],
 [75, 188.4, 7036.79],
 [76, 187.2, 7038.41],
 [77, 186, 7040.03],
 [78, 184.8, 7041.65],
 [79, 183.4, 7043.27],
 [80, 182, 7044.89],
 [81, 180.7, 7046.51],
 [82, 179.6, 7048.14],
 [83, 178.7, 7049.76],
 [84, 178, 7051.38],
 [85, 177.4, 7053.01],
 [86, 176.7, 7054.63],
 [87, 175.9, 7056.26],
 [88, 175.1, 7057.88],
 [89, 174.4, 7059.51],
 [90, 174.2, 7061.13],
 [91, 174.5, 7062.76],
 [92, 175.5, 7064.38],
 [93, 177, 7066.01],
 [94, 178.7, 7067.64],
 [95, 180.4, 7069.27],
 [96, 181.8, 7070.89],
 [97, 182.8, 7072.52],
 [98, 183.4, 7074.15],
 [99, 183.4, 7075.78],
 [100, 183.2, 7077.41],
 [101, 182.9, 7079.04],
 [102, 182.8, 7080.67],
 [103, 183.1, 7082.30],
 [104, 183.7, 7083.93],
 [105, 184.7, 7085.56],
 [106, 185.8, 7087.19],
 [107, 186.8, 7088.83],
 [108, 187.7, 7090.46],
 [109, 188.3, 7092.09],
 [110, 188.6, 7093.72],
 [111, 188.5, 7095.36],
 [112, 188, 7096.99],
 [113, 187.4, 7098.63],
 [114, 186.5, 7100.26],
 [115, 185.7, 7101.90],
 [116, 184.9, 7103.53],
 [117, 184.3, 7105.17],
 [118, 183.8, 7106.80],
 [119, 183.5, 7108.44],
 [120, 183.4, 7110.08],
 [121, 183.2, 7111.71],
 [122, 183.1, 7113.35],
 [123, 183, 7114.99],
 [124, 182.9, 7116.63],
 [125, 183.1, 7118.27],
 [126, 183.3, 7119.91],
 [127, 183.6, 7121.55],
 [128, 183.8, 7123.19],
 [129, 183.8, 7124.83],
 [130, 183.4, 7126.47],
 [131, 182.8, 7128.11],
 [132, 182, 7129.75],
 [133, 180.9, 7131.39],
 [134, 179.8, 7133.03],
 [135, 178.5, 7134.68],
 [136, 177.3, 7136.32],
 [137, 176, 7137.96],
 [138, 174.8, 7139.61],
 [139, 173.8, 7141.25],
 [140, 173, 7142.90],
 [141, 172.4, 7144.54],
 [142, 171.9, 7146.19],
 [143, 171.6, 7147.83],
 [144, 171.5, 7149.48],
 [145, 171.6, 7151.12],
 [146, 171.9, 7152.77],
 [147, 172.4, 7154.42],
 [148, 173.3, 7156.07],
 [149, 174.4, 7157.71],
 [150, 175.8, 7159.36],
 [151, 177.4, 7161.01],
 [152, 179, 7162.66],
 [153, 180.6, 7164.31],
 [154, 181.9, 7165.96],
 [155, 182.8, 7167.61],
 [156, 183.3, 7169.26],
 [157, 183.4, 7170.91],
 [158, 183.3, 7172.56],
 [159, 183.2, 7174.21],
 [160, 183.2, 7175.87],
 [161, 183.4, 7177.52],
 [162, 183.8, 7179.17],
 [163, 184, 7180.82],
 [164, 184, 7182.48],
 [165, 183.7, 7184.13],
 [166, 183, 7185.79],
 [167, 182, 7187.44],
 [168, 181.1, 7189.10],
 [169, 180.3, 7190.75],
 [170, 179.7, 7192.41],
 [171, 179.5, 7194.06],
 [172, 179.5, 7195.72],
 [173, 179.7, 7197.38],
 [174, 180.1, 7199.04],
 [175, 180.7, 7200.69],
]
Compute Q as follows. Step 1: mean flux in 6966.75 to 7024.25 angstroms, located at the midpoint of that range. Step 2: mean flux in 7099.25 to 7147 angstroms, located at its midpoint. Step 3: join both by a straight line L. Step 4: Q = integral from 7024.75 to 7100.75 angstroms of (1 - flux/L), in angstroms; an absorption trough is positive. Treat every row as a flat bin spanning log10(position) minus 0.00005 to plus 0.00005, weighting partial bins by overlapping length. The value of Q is -1.8 angstroms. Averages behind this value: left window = 178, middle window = 184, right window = 181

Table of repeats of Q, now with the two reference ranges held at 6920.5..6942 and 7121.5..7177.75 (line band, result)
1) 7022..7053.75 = -1.9 angstroms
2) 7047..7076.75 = -0.3 angstroms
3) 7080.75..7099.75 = -1.0 angstroms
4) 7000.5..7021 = -1.0 angstroms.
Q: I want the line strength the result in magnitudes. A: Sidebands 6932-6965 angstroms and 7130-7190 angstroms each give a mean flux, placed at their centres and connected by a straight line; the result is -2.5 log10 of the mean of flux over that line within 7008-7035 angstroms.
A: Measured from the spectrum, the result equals -0.07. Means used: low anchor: 173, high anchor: 178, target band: 188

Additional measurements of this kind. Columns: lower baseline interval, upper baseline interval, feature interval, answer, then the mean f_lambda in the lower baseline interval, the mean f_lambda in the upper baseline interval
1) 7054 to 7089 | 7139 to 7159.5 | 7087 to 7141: -0.044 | 180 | 173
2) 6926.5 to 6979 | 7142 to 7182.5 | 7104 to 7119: -0.044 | 170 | 178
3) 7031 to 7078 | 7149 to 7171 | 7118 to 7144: -0.010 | 181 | 177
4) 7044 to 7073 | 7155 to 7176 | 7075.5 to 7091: -0.036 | 178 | 180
